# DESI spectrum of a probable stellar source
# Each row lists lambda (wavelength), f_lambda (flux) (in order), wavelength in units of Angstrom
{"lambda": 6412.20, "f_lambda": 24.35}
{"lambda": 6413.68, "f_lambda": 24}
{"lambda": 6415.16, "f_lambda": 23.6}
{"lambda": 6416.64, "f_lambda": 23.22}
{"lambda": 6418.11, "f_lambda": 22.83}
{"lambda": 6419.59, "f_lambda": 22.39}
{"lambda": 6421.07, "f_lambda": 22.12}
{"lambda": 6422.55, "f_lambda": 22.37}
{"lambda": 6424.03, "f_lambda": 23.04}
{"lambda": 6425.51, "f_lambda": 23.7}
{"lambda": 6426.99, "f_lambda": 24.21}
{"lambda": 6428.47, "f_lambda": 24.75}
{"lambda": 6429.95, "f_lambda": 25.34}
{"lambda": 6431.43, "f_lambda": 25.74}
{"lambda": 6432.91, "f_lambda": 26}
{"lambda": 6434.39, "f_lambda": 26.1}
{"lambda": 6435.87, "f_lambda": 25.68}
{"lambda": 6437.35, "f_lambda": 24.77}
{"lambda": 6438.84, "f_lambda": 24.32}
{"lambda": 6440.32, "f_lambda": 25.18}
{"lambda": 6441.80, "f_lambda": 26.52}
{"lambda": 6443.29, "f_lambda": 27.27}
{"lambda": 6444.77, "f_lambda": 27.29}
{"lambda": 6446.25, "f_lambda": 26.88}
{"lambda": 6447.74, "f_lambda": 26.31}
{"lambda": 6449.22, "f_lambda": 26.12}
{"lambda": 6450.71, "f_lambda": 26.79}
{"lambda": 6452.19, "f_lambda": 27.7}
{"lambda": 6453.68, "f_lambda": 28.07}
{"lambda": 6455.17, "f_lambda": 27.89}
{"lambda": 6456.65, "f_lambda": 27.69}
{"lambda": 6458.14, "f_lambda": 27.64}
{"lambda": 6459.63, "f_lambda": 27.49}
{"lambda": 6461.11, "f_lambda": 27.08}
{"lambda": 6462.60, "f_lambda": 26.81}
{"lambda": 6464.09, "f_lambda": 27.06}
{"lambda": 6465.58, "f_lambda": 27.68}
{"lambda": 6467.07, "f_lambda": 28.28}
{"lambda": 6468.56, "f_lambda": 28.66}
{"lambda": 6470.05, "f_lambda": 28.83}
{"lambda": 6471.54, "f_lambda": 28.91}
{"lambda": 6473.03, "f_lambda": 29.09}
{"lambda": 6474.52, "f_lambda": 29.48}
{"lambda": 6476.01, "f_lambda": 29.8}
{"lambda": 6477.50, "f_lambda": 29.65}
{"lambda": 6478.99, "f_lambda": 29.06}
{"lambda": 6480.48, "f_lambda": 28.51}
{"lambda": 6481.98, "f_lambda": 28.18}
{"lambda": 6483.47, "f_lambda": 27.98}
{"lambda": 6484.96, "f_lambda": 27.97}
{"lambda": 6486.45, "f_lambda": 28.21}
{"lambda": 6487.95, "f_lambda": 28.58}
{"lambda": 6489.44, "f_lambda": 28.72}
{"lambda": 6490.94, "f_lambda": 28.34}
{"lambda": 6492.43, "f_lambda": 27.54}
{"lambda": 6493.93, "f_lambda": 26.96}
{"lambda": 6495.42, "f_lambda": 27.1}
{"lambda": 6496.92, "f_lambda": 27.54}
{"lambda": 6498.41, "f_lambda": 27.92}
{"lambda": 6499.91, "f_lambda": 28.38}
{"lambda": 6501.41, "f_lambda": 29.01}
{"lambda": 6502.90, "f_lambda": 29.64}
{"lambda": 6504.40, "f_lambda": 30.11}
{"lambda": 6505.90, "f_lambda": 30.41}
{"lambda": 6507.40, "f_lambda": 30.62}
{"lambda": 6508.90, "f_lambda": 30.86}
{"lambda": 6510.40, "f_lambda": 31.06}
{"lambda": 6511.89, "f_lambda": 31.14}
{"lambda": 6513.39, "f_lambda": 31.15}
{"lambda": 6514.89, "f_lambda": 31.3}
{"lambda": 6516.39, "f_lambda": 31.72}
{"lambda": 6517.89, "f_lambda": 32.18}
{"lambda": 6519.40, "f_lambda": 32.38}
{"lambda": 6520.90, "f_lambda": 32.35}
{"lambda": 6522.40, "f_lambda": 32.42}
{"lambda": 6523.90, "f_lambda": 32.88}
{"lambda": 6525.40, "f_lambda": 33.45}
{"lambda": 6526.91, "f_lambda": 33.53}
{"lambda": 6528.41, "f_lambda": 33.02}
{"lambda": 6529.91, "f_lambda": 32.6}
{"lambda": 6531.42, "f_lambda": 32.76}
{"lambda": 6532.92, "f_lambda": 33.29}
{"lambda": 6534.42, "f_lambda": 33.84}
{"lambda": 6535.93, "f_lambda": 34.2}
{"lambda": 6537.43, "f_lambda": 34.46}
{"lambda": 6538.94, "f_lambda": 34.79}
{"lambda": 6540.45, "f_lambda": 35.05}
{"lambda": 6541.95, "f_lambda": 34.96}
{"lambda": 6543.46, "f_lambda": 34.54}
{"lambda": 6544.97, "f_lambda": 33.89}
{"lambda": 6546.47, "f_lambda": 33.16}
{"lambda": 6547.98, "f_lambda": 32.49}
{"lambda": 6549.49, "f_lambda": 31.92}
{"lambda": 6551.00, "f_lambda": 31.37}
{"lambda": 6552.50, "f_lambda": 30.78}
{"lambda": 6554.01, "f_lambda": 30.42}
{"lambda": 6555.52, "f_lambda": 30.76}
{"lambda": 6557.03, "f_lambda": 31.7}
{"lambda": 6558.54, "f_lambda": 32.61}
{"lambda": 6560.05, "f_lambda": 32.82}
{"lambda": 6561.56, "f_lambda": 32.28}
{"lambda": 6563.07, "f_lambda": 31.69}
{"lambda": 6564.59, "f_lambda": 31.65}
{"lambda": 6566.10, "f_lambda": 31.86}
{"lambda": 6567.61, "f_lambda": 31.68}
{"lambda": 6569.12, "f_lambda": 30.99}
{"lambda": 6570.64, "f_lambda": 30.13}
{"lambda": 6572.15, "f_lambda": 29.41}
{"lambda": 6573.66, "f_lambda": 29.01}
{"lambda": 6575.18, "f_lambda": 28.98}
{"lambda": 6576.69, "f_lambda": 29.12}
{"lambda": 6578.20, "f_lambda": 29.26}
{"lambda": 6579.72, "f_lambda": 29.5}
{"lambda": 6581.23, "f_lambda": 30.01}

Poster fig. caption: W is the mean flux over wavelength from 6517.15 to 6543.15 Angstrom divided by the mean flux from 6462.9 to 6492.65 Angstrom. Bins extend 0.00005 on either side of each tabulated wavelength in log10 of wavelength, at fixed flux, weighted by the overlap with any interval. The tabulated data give 1.2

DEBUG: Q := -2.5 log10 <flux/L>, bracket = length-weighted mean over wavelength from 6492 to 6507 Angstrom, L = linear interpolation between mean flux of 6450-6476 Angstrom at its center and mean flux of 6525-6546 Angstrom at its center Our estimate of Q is 0.09 mag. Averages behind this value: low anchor 28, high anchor 33.9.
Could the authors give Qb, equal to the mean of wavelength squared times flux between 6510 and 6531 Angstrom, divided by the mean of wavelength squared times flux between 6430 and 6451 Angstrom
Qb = 1.3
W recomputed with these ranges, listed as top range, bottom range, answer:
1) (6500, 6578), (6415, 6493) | 1.19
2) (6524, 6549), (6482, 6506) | 1.19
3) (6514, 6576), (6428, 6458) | 1.23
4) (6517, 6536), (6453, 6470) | 1.19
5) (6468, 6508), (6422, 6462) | 1.10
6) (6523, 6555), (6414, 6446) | 1.35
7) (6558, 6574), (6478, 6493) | 1.11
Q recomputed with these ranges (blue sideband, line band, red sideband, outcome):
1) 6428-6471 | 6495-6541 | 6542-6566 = -0.05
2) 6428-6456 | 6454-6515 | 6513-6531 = 0.03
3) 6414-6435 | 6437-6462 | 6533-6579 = -0.05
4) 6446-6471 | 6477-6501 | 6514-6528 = 0.06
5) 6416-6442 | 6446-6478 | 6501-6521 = -0.04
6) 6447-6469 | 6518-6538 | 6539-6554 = -0.04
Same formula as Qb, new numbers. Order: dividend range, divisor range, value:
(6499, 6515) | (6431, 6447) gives 1.19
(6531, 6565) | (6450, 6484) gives 1.19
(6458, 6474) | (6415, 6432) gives 1.20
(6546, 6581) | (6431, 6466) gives 1.20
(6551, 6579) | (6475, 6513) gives 1.09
